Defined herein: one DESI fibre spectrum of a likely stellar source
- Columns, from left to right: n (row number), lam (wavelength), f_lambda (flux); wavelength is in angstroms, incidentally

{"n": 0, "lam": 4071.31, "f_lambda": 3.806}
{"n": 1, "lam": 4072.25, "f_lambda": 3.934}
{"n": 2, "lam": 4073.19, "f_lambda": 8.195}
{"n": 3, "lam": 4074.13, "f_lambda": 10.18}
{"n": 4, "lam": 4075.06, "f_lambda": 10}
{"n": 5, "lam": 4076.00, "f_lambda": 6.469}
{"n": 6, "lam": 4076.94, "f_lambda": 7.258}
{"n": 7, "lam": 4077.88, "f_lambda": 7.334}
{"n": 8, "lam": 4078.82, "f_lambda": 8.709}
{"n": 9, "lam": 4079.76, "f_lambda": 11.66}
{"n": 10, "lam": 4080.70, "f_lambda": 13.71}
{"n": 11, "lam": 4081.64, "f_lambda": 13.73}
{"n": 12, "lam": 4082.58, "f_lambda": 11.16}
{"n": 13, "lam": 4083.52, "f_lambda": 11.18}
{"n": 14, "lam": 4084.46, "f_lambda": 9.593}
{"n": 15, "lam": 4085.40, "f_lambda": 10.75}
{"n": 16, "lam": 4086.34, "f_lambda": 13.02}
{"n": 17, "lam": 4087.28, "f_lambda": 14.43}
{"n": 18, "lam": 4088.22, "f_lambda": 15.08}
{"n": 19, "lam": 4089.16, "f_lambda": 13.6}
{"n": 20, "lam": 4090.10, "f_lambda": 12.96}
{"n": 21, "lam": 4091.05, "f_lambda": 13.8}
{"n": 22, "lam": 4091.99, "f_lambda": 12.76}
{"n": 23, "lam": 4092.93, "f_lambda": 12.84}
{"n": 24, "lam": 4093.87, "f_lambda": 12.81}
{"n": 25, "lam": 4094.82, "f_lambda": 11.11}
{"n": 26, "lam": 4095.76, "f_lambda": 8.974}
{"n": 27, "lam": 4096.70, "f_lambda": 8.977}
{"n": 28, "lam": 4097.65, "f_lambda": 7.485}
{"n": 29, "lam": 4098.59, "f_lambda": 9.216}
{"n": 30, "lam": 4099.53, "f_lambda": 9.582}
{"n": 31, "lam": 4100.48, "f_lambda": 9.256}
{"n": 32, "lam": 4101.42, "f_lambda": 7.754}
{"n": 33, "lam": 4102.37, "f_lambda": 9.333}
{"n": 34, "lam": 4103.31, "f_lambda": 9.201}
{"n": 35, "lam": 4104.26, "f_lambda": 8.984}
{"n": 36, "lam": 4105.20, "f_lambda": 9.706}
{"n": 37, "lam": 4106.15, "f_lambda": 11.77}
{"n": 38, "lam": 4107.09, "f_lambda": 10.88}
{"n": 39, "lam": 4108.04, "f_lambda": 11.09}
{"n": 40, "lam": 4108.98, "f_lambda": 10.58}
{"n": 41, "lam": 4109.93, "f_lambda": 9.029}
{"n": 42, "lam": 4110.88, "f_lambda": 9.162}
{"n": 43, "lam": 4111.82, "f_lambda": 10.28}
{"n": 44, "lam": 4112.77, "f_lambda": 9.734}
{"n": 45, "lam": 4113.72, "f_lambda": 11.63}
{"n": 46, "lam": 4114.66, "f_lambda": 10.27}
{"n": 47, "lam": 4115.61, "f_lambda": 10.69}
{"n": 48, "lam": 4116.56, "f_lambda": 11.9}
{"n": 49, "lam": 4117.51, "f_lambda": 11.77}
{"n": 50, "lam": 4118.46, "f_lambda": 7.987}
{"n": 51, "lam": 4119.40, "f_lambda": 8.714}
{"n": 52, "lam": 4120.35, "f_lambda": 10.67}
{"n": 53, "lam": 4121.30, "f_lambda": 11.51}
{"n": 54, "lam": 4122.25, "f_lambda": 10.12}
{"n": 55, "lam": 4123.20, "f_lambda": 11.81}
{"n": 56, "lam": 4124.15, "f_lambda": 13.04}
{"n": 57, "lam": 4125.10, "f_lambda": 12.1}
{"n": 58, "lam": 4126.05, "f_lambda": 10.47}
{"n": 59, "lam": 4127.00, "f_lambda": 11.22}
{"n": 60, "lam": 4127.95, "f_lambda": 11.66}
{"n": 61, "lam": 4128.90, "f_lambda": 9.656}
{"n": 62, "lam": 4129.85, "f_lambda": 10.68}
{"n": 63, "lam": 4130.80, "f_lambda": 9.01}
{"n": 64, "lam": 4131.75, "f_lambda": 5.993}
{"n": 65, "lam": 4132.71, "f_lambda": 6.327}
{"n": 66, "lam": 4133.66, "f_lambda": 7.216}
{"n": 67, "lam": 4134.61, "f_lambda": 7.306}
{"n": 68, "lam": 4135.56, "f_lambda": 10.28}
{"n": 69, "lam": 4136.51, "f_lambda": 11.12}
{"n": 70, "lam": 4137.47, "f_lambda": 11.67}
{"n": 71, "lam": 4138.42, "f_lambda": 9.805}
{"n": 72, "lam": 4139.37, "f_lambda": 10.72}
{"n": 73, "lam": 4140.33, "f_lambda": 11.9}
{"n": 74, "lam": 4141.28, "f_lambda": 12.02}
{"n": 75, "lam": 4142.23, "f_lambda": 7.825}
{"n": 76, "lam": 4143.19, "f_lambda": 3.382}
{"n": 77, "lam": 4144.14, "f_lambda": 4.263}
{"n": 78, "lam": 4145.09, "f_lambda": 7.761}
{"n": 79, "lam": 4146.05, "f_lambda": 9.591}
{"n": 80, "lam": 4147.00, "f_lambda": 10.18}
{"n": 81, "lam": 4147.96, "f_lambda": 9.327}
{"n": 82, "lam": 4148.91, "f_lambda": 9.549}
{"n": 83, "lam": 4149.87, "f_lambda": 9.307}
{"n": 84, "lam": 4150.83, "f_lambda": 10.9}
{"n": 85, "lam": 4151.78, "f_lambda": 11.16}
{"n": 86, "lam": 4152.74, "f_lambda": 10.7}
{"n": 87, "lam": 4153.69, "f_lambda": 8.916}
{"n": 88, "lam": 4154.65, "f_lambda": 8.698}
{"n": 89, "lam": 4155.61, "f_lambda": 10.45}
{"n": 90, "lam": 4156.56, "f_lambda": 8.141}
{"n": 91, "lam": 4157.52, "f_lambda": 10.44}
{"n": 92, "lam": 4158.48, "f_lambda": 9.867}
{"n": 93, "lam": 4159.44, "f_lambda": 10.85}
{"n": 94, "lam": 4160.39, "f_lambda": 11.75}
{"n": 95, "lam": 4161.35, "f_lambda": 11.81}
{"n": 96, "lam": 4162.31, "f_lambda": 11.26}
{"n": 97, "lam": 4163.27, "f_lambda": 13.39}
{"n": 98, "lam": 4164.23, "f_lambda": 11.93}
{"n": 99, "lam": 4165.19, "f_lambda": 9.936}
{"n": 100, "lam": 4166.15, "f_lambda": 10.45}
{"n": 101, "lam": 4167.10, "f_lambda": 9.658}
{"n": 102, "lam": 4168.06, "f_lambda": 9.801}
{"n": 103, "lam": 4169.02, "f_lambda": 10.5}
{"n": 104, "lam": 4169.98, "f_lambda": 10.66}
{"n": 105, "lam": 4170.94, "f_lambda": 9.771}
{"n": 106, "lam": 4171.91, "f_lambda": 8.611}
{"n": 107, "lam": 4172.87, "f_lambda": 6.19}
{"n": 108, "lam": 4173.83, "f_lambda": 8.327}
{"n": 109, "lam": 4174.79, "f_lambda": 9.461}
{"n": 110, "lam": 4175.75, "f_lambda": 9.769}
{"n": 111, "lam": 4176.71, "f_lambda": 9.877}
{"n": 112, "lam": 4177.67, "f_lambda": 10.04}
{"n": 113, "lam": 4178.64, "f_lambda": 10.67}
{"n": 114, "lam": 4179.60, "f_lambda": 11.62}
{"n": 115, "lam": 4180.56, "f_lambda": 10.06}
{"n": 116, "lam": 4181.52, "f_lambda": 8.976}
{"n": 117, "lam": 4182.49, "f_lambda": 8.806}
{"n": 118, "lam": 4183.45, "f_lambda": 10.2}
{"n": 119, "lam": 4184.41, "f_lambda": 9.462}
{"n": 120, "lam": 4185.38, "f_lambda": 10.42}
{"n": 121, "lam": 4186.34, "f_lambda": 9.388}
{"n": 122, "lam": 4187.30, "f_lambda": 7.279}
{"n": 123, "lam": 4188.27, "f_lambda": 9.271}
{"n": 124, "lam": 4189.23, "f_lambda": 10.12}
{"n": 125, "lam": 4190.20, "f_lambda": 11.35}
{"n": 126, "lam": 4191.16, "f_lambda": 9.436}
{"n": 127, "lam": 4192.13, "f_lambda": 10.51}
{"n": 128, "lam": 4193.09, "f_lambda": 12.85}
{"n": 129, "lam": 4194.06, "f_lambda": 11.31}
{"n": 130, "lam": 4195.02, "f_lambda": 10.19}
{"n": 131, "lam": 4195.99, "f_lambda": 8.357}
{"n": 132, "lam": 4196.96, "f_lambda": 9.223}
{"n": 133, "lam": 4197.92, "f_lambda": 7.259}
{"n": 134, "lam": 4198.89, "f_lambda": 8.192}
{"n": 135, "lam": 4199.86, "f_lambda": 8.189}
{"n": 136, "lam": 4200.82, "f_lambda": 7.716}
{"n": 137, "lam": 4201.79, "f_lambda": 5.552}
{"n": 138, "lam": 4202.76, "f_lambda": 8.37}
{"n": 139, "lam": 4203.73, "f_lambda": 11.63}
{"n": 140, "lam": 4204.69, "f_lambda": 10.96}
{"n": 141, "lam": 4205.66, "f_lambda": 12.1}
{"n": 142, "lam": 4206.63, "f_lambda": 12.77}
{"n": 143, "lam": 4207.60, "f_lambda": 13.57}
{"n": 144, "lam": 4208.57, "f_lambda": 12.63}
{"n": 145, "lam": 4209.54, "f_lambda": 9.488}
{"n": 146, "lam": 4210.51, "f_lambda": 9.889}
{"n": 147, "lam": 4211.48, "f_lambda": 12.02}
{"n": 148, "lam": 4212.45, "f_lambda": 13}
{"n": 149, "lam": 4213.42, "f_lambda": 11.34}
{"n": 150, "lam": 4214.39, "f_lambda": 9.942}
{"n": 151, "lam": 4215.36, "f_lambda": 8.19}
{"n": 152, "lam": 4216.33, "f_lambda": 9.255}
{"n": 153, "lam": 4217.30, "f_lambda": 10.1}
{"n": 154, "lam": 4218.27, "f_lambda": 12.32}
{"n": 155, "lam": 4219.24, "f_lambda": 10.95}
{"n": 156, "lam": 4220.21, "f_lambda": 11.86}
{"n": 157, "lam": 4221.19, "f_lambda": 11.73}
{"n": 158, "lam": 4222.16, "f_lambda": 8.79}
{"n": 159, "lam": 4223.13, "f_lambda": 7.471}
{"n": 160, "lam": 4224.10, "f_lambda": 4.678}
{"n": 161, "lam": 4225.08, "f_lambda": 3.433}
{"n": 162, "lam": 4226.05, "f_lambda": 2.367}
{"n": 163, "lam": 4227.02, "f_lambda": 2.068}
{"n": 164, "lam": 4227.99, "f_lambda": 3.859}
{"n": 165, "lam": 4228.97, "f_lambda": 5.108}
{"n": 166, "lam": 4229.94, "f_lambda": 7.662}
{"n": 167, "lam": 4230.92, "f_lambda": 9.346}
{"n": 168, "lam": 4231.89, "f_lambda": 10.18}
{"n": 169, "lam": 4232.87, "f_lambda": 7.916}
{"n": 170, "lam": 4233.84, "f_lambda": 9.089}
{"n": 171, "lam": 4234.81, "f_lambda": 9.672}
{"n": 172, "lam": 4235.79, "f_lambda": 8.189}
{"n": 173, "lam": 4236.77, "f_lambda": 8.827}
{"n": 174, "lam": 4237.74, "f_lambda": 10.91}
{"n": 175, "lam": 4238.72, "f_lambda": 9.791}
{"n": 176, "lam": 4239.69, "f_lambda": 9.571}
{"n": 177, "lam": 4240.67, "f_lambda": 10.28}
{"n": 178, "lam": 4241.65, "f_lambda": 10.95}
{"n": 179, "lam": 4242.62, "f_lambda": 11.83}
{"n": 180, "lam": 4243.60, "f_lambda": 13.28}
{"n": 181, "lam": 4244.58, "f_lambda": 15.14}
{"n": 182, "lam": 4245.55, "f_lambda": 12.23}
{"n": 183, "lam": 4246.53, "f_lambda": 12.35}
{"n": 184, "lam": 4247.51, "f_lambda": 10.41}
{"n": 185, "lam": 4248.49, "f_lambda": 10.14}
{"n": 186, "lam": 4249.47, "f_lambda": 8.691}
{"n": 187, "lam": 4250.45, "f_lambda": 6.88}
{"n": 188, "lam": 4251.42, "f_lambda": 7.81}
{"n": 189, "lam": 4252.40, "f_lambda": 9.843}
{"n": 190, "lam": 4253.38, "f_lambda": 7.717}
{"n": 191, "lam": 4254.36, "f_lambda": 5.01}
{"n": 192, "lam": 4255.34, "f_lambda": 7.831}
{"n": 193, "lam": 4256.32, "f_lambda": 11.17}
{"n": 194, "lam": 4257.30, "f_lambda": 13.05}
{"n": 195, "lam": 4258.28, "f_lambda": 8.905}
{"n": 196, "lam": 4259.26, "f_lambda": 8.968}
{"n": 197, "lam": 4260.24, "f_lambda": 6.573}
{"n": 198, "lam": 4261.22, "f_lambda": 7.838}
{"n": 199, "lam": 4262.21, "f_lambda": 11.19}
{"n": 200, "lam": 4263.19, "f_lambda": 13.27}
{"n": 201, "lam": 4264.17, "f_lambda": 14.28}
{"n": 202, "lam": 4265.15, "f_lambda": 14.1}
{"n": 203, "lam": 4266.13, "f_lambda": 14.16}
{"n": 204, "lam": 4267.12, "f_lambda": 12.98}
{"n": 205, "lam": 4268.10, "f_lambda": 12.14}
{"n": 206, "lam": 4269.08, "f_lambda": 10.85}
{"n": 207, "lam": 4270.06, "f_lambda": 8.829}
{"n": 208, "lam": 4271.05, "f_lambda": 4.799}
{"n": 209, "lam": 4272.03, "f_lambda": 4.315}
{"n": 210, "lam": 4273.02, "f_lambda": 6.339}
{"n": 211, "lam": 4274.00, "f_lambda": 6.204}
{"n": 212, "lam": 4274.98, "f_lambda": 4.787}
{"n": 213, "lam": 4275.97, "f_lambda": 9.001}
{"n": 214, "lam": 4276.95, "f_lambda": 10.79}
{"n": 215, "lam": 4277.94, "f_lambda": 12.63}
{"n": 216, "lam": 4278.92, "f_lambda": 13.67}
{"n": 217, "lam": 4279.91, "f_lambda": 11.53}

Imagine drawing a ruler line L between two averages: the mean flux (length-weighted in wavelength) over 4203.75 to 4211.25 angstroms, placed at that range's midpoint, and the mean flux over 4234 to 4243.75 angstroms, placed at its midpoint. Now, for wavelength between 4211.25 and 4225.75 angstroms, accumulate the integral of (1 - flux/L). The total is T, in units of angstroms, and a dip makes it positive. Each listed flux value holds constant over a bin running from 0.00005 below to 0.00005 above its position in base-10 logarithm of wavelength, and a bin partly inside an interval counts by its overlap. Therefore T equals 2.1 angstroms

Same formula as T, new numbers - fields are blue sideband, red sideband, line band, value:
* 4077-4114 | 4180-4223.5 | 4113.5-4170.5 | 2.5 angstroms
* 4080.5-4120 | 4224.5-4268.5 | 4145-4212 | 0.7 angstroms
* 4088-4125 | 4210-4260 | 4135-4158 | 1.6 angstroms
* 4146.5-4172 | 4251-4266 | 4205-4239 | 3.1 angstroms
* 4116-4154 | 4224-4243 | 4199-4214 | -4.0 angstroms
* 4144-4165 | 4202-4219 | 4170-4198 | 2.3 angstroms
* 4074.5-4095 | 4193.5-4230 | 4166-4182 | 0.2 angstroms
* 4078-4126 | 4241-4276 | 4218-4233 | 4.0 angstroms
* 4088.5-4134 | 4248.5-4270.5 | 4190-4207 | 0.8 angstroms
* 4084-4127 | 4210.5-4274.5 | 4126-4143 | 1.5 angstroms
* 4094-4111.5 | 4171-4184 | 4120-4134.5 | -0.7 angstroms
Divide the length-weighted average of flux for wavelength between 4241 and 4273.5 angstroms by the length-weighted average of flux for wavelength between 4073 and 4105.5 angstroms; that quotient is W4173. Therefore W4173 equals 0.95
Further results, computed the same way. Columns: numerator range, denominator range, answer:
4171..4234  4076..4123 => 0.87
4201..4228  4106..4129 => 0.87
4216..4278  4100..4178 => 0.93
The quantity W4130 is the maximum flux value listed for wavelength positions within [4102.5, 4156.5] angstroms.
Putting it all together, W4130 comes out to 13.04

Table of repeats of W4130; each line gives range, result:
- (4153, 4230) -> 13.57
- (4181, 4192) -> 11.35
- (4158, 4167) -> 13.39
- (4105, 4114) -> 11.77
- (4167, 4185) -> 11.62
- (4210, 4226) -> 13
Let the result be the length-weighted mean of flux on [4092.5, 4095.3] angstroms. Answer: 12.2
